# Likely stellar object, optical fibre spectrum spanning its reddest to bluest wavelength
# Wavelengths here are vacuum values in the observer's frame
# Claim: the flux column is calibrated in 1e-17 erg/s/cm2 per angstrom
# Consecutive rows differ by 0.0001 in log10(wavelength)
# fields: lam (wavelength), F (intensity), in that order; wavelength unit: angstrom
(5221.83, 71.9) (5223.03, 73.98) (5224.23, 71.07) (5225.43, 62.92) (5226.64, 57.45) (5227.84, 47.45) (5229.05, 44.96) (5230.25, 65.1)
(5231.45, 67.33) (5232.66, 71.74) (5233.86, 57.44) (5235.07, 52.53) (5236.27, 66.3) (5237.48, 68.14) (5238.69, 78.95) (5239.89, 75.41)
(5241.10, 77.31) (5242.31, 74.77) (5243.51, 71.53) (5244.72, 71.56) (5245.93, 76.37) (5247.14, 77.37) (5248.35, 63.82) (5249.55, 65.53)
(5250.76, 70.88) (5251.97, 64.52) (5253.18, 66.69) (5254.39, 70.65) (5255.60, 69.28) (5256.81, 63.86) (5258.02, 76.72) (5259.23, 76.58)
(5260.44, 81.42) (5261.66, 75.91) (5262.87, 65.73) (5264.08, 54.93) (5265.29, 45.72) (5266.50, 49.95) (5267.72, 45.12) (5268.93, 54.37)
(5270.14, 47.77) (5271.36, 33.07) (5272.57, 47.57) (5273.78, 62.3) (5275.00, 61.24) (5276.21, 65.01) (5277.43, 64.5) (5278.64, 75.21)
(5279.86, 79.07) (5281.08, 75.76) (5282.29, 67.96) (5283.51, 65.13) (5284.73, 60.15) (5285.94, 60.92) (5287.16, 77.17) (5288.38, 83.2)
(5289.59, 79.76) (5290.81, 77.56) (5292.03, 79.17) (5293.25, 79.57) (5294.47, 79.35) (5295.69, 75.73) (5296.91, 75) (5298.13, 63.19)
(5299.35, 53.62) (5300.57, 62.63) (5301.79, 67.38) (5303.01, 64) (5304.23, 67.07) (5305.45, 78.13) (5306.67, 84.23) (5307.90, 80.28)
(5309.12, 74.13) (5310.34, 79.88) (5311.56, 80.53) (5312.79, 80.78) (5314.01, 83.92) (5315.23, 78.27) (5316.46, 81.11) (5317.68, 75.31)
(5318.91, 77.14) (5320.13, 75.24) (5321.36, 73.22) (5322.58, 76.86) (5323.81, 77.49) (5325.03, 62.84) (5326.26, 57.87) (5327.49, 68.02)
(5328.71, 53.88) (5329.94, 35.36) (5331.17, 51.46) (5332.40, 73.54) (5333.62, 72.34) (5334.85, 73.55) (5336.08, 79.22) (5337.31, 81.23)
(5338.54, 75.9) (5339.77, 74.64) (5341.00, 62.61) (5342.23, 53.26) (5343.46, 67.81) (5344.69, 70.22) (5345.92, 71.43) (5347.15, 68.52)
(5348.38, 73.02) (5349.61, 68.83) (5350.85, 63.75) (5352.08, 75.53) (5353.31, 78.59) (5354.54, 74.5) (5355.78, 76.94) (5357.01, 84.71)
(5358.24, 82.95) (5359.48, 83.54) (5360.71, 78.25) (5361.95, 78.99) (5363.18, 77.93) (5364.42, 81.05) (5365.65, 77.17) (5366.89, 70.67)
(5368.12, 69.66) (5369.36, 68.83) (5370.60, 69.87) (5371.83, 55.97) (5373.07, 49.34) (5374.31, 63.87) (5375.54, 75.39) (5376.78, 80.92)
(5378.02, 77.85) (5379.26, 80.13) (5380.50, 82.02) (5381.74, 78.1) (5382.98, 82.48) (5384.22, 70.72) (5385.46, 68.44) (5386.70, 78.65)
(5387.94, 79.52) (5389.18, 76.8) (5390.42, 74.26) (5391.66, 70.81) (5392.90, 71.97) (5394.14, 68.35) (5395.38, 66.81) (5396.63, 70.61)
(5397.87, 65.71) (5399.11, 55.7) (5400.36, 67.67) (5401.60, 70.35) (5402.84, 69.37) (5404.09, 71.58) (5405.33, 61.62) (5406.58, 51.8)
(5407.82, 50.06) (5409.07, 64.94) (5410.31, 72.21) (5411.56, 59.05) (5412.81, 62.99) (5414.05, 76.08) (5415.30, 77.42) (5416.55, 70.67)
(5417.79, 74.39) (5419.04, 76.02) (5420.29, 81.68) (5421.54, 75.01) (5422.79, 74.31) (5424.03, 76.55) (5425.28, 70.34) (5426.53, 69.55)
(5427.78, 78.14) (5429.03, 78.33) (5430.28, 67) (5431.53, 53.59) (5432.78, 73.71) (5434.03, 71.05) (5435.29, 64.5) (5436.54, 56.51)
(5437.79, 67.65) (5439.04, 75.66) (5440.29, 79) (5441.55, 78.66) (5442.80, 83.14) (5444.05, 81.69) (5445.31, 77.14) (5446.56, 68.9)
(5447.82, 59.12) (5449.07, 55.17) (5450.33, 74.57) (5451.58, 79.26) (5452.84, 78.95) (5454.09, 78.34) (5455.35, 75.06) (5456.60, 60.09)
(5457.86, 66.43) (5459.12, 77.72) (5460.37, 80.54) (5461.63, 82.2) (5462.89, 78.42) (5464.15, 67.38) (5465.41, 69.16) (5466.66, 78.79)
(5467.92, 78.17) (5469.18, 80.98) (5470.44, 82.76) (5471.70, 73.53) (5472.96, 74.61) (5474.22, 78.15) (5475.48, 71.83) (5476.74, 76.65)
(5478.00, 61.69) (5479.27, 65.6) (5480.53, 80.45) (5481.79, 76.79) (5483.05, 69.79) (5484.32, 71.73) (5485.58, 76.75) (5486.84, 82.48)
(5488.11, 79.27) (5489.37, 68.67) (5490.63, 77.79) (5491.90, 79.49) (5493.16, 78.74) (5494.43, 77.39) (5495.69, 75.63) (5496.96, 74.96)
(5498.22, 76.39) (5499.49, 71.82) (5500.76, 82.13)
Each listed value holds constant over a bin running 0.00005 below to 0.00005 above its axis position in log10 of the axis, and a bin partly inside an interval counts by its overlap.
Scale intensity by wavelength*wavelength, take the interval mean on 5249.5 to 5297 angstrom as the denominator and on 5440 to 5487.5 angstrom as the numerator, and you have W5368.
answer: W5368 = 1.2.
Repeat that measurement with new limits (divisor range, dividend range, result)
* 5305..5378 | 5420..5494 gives 1.06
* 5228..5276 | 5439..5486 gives 1.25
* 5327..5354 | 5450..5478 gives 1.16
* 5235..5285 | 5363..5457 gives 1.14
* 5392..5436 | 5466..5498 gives 1.13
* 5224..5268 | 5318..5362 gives 1.11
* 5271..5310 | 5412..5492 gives 1.12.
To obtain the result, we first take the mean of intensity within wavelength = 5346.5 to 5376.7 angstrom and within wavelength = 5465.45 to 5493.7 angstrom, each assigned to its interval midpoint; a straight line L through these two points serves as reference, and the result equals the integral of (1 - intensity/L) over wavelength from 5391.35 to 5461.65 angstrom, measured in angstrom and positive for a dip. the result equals 3.8 angstrom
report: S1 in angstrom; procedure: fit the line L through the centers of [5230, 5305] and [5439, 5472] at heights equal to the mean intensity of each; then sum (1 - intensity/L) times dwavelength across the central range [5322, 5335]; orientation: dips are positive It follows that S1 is 1.1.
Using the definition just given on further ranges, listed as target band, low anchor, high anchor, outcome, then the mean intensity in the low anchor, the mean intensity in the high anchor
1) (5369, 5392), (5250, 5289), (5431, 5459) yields -1.5 angstrom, 64.3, 71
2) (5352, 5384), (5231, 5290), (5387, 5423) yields -3.1 angstrom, 66.4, 69.3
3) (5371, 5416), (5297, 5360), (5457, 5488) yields 2.3 angstrom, 71.6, 75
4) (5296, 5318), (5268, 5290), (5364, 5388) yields -2.4 angstrom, 64.1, 72.8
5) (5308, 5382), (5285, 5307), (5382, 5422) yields -1.3 angstrom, 72.3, 69.9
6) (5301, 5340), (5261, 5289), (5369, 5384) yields -3.5 angstrom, 61.7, 72.1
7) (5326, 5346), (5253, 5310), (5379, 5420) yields 0.8 angstrom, 67.4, 70.2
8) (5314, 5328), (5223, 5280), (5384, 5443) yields -1.4 angstrom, 64.5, 70.1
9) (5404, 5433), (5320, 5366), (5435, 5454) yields 1.1 angstrom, 71.3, 72.3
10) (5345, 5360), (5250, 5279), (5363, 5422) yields -1.6 angstrom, 61.9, 70.6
